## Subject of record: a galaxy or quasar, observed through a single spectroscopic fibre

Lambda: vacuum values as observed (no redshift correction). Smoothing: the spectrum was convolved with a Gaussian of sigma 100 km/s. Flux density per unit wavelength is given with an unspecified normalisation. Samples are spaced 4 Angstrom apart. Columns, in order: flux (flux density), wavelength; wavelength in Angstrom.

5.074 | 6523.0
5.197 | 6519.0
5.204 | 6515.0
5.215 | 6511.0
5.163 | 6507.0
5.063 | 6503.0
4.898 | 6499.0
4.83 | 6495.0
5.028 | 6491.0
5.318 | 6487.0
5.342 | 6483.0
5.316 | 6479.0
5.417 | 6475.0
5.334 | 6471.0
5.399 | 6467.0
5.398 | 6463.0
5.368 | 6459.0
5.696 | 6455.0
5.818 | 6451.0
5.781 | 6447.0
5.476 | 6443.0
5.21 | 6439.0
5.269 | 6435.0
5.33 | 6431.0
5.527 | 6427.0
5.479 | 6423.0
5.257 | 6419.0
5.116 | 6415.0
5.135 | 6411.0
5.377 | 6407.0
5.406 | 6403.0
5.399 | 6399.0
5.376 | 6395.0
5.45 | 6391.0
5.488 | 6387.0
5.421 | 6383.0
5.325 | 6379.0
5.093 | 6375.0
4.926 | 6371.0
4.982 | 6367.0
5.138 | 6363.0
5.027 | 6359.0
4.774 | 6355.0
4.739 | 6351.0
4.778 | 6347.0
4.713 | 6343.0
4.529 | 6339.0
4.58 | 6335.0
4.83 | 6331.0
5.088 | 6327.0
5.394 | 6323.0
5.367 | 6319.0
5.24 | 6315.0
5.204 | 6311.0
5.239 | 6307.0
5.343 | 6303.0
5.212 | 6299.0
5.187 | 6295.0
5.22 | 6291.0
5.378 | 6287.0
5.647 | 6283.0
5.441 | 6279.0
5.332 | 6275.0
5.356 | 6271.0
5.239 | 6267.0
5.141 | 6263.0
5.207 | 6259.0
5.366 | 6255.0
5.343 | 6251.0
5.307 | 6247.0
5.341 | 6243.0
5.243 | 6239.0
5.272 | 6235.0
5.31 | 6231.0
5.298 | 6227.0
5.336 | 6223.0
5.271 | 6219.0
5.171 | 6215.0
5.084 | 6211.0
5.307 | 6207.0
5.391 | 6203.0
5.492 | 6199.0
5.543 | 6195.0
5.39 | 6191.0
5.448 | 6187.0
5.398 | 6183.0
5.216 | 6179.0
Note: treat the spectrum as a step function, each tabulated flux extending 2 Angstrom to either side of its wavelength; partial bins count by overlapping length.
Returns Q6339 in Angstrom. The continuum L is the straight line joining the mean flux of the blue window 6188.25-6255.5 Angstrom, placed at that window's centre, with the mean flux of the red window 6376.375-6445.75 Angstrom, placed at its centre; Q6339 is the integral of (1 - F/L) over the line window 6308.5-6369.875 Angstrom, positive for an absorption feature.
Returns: 4.4 Angstrom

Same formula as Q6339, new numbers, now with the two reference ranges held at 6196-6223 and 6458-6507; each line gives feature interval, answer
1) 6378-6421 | -0.79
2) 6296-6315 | 0.09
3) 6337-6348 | 1.25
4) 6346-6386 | 1.64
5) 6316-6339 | 1.10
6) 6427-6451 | -1.02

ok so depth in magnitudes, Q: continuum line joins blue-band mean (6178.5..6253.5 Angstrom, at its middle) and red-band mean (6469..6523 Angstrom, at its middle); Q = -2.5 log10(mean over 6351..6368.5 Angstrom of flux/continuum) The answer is 0.06 mag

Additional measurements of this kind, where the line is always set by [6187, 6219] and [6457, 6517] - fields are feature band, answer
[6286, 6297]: 0.011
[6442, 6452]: -0.092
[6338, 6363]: 0.103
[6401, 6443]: -0.015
